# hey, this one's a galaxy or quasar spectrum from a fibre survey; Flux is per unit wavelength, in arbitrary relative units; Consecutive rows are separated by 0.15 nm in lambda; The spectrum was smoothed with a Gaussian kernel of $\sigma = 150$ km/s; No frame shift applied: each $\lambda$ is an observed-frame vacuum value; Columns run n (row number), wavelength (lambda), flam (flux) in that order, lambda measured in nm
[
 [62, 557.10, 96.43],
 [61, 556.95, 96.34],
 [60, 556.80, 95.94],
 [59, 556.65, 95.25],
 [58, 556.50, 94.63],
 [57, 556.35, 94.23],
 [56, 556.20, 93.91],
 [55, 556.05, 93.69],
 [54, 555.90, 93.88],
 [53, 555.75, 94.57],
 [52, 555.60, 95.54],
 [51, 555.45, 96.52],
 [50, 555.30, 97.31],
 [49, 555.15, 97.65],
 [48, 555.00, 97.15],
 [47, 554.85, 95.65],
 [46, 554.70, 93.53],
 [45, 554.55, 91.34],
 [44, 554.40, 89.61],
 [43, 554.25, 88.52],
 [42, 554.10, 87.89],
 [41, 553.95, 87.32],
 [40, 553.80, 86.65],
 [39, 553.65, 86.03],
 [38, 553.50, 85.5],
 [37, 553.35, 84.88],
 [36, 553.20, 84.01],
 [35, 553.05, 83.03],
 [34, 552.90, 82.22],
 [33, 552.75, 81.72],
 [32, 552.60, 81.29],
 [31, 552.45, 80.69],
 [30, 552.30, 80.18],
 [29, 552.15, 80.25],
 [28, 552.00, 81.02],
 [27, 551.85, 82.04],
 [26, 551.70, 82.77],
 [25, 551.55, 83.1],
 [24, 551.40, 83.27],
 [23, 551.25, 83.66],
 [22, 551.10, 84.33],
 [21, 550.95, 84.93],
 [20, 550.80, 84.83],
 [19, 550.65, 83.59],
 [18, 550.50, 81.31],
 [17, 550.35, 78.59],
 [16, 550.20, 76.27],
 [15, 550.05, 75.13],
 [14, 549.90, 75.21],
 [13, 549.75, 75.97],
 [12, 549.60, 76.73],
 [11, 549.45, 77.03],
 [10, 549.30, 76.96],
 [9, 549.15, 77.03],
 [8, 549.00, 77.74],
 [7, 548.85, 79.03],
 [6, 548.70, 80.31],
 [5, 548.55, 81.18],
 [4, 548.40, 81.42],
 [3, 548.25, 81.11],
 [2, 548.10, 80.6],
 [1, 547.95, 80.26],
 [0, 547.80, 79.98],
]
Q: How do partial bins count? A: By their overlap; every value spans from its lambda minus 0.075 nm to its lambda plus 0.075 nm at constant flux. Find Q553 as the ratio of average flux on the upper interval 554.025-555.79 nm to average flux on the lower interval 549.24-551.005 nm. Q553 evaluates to 1.19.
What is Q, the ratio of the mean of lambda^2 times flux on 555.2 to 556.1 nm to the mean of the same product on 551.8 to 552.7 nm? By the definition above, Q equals 1.2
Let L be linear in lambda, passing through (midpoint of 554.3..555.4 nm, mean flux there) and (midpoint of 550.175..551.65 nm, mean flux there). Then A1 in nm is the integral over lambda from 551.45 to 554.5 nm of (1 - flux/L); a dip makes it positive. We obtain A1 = 0.17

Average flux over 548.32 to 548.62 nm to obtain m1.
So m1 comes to 81.3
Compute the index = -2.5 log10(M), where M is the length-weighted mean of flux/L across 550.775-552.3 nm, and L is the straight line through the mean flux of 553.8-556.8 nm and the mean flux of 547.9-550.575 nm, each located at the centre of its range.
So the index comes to 0.02 mag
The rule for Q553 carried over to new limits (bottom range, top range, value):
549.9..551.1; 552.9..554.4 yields 1.07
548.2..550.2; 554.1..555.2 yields 1.19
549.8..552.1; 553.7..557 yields 1.15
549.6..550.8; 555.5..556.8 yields 1.21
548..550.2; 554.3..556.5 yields 1.21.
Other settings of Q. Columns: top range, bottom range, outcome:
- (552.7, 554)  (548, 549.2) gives 1.08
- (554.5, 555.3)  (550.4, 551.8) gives 1.16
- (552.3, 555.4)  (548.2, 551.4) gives 1.12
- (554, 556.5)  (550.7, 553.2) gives 1.15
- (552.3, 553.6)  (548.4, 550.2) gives 1.08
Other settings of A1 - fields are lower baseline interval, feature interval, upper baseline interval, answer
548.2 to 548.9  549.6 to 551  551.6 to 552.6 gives 0.028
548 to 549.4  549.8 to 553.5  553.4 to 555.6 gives 0.171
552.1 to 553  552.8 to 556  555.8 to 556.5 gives -0.094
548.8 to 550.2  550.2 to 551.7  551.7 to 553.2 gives -0.068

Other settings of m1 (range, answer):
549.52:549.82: 76.4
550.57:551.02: 84.4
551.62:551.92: 82.4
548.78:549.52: 77.6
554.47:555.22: 95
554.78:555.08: 96.4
